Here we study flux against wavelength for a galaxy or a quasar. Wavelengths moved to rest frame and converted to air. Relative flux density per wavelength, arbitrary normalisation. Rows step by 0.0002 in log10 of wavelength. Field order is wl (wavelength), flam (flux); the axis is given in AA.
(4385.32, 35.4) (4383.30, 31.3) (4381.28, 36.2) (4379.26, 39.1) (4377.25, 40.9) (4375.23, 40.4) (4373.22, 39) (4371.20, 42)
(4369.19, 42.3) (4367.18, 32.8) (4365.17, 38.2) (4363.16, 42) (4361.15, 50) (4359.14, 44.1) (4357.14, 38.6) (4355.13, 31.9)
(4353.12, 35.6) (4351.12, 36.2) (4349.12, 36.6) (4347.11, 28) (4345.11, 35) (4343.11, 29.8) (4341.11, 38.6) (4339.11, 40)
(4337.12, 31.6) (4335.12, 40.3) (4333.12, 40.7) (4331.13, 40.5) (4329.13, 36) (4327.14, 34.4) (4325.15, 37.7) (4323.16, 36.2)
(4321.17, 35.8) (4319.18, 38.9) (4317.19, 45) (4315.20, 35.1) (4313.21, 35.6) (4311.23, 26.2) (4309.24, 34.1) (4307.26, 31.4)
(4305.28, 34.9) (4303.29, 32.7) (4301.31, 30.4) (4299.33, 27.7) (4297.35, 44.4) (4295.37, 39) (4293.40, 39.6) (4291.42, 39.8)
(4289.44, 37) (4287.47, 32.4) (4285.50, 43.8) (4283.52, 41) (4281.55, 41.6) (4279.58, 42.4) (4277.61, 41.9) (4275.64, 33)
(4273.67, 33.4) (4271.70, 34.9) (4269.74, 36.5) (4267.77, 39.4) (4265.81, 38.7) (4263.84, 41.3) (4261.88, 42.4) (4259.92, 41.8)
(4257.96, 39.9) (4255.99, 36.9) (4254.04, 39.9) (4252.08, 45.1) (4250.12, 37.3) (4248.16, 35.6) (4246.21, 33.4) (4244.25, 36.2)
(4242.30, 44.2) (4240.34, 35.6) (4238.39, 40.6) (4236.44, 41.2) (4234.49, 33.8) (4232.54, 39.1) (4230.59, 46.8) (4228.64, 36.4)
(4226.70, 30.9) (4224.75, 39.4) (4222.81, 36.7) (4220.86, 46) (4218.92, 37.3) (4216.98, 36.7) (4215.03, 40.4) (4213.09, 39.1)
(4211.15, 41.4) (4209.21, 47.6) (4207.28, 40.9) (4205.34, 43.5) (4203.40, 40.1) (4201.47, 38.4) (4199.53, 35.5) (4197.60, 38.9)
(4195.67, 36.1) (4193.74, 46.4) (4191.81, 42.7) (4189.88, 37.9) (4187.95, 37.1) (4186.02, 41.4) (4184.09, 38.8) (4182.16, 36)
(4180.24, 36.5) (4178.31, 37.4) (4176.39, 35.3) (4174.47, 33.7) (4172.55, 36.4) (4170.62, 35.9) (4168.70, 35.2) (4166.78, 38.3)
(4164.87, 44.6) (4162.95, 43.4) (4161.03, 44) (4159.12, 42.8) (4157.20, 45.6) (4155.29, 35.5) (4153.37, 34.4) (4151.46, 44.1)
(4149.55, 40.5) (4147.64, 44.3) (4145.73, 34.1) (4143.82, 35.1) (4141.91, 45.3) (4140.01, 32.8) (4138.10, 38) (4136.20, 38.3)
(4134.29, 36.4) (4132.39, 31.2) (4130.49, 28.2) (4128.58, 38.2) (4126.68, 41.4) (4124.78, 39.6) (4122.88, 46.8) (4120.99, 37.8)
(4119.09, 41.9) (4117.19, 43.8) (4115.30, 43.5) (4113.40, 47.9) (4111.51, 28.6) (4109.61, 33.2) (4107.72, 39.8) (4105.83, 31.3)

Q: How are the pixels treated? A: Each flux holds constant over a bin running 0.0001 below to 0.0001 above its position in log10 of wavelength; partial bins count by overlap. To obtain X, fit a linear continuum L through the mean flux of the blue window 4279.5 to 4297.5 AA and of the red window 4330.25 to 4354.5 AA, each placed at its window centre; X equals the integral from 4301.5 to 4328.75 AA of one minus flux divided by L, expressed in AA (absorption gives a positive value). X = 2.0 AA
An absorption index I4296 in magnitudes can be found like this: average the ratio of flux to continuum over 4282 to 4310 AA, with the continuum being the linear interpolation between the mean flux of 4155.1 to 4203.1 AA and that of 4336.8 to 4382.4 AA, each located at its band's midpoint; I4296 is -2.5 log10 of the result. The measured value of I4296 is 0.05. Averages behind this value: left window 39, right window 37.9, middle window 36.4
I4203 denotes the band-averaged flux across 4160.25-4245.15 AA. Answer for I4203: 39.2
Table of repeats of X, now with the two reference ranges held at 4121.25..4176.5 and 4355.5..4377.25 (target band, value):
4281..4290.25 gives 0.2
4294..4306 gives 1.5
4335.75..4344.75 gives 1.2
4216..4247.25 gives 0.8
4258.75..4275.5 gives 0.6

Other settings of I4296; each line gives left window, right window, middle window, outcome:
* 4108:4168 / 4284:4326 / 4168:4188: 0.05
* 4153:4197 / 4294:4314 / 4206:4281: -0.08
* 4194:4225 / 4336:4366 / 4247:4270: -0.02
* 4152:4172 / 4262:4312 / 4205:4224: -0.06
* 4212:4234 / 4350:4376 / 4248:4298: 0.00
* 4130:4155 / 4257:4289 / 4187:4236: -0.04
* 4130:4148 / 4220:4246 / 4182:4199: -0.05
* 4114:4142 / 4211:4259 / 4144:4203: -0.01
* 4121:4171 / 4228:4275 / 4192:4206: -0.03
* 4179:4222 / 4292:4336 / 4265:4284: -0.02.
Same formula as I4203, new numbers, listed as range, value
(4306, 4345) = 36.2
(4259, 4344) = 37.2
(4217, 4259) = 38.6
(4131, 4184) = 38.3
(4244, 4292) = 38.7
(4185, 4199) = 39.9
